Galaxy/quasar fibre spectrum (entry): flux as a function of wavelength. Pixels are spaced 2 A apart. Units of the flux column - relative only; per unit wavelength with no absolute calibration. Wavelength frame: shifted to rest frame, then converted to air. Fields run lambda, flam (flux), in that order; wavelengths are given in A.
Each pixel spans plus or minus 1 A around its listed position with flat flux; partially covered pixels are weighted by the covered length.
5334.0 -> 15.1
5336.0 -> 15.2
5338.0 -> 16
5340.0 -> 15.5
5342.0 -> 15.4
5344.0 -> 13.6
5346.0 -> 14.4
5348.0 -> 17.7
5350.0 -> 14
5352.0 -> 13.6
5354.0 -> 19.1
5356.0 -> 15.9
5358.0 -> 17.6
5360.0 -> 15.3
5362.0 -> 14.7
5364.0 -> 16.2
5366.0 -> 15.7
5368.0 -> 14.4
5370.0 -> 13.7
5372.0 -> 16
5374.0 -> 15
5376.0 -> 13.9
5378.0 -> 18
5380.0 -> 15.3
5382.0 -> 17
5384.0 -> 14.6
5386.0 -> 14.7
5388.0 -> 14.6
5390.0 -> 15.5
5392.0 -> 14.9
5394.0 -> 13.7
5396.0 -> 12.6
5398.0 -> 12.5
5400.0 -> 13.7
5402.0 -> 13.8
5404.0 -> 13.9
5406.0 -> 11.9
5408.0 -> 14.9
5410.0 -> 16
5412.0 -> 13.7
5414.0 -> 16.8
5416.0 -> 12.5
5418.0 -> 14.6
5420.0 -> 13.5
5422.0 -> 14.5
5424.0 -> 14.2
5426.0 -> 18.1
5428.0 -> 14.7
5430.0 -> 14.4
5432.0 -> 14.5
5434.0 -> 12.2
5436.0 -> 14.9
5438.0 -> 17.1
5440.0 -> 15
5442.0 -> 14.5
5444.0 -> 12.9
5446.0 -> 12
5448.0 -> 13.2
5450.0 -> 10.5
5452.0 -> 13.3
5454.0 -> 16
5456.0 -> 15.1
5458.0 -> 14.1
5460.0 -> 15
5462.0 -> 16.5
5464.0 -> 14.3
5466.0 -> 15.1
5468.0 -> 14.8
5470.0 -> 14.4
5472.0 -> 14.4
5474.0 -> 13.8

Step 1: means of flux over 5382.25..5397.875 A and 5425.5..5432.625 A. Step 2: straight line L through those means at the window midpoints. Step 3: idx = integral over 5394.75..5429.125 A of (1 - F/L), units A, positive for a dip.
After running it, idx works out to 1.56 A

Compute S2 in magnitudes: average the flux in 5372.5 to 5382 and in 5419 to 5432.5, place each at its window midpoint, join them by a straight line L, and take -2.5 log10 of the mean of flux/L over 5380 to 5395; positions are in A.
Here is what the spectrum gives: 0.04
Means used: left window 15.7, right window 14.9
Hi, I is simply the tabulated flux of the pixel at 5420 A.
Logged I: 13.5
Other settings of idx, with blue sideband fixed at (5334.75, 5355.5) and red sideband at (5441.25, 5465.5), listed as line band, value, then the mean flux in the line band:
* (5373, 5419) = 0.73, 14.5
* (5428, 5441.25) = -0.43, 14.7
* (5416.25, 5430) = -0.36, 14.8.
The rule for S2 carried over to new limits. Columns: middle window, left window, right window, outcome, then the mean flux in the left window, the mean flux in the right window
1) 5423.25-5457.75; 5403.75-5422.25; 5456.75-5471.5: 0.023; 14.2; 14.9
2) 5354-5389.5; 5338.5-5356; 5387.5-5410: -0.060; 15.5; 13.9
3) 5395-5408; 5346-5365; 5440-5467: 0.142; 15.9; 14.1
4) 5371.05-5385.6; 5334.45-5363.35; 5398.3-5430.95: -0.042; 15.6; 14.4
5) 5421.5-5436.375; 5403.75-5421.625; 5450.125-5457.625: -0.034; 14.2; 14.2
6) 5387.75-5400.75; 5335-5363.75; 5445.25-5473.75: 0.085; 15.6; 14.2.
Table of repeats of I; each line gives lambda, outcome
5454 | 16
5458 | 14.1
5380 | 15.3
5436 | 14.9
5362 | 14.7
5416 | 12.5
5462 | 16.5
